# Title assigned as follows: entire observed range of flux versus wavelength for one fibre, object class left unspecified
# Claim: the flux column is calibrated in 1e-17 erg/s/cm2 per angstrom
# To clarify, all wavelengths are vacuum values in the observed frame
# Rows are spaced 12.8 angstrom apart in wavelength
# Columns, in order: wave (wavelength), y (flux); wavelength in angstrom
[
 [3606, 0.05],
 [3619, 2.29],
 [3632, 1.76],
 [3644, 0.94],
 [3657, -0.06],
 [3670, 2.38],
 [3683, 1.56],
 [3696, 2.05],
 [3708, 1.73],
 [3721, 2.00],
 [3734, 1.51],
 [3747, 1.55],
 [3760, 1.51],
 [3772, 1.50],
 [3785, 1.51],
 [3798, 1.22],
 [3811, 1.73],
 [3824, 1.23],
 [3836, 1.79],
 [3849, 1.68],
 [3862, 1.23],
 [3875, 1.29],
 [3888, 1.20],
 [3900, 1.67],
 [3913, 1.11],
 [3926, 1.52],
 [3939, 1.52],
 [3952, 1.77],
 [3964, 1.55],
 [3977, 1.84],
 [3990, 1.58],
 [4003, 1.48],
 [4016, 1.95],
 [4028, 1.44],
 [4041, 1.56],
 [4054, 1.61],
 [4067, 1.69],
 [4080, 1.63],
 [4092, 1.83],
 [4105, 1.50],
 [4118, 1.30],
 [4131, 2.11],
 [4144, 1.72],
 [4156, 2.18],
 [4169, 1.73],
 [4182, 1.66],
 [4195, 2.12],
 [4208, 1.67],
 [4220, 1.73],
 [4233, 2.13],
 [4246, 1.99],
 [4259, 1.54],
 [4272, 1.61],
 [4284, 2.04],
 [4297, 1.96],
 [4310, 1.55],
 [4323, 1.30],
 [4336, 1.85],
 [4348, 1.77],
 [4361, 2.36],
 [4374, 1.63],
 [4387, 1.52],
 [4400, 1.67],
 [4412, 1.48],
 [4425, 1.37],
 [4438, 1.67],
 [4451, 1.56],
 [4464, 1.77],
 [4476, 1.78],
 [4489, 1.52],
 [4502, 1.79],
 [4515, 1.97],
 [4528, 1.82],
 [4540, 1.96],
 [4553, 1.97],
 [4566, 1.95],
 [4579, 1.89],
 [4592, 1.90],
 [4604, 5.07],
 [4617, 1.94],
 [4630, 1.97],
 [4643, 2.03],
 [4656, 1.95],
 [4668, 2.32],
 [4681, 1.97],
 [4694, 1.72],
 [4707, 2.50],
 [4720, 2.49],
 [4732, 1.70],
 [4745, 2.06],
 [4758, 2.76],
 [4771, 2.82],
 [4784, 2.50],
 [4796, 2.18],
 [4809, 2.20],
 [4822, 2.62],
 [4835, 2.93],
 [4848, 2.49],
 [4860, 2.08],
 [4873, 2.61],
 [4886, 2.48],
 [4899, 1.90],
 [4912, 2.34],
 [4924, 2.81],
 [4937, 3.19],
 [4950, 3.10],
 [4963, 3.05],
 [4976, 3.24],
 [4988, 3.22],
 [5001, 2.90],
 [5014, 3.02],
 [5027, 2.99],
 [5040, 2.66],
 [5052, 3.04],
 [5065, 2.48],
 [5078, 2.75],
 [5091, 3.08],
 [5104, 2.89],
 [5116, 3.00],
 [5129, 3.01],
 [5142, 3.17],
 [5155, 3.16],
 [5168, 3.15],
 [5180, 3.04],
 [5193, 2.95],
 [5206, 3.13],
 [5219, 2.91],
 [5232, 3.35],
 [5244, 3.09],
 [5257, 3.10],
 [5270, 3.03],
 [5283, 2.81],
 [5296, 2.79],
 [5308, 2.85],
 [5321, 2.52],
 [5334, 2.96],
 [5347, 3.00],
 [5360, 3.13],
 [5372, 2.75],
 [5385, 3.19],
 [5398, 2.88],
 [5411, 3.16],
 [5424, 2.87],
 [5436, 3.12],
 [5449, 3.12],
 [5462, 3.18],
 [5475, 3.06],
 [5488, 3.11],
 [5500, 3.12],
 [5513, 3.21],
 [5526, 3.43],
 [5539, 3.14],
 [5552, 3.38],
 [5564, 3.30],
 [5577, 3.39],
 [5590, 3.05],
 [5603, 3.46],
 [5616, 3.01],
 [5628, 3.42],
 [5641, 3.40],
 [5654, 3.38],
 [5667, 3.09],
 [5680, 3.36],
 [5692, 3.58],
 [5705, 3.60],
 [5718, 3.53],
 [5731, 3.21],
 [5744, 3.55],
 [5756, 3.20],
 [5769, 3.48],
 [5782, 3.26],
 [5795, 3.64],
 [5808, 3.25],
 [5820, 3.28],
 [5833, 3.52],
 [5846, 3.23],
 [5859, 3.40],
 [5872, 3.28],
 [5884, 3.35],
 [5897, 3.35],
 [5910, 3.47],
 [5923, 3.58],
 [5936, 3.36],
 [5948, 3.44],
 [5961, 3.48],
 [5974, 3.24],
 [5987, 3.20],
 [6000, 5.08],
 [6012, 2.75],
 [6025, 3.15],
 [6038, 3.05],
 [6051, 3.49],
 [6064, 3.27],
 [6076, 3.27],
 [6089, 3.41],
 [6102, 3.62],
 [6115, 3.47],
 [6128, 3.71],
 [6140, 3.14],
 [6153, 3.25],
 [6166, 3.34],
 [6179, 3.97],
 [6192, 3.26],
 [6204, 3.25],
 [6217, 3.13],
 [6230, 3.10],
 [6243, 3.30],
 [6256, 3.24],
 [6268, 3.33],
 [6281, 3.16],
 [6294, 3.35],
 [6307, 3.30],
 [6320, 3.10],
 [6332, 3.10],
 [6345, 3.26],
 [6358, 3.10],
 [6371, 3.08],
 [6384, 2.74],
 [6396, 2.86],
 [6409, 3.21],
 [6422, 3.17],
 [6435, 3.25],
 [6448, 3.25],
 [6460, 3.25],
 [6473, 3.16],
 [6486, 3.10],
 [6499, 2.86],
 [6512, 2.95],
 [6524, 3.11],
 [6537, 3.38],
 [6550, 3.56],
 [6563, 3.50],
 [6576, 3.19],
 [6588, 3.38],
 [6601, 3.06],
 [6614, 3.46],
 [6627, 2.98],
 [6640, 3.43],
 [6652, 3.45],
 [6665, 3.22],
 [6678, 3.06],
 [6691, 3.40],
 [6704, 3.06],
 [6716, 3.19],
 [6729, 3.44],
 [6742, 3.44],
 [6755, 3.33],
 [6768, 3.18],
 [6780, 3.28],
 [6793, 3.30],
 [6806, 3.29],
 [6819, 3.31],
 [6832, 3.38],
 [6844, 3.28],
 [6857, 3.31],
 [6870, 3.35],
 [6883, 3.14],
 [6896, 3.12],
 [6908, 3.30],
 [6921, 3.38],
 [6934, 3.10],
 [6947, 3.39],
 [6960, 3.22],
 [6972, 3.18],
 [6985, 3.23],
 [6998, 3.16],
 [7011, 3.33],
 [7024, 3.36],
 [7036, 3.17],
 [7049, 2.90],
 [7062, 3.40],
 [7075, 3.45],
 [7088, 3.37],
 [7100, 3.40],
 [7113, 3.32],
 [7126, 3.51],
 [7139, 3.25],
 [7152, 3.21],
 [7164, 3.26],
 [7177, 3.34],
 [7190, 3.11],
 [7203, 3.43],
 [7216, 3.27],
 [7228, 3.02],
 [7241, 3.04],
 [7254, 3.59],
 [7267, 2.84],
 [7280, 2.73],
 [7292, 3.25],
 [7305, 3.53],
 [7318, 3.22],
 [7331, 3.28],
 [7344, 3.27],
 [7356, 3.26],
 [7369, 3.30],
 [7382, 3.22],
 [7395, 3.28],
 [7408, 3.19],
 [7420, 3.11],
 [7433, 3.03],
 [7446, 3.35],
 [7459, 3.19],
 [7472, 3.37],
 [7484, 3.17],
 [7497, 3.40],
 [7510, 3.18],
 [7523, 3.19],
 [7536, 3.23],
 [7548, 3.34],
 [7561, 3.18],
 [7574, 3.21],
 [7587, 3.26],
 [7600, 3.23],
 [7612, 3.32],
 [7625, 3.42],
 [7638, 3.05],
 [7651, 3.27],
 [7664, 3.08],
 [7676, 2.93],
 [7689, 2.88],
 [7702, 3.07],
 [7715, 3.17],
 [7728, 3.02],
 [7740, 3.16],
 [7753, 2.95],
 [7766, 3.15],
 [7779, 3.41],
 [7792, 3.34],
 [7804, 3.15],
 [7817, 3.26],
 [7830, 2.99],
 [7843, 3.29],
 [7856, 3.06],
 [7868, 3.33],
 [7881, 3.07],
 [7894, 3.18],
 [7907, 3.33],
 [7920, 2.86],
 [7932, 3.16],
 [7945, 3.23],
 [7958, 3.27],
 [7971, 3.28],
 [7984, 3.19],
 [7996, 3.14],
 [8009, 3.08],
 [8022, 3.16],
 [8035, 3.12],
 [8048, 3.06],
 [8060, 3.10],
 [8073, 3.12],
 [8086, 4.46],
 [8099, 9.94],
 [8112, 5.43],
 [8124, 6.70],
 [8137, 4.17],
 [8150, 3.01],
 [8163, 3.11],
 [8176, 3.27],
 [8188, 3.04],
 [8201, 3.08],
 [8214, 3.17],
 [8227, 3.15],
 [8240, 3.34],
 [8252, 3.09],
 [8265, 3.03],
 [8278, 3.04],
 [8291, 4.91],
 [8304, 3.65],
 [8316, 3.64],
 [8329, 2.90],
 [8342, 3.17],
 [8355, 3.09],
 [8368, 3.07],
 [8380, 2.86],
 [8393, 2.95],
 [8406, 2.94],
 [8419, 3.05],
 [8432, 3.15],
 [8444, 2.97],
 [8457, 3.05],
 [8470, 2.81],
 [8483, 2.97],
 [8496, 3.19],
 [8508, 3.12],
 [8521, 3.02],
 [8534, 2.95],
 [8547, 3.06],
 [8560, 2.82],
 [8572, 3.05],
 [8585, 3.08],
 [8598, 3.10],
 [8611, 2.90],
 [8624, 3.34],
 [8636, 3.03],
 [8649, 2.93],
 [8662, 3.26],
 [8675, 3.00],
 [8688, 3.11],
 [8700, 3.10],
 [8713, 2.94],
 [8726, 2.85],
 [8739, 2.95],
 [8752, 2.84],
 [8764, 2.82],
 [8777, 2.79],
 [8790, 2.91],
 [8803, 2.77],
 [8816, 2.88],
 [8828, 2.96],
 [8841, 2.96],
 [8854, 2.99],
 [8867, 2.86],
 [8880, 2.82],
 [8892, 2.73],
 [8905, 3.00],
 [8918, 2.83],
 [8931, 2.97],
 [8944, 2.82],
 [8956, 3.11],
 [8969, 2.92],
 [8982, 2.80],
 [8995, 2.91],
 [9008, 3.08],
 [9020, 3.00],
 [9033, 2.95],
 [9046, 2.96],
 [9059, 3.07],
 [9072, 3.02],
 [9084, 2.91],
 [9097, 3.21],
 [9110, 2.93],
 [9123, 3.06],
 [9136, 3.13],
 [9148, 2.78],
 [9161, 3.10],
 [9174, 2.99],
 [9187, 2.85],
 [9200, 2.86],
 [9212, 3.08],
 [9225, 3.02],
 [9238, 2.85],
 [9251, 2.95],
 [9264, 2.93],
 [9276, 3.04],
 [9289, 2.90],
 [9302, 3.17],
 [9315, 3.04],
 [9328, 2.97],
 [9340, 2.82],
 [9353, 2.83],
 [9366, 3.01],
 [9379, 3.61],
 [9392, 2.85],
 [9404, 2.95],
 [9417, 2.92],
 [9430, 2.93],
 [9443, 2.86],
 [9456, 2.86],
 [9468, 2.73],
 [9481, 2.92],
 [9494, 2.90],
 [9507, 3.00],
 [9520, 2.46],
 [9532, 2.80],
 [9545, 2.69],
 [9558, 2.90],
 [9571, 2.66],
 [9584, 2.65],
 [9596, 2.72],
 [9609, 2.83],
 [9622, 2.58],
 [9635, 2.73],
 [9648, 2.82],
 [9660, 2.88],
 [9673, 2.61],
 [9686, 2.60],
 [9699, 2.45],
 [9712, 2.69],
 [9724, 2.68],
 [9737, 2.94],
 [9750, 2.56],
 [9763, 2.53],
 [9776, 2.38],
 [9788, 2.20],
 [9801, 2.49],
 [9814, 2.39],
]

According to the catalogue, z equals 0.23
